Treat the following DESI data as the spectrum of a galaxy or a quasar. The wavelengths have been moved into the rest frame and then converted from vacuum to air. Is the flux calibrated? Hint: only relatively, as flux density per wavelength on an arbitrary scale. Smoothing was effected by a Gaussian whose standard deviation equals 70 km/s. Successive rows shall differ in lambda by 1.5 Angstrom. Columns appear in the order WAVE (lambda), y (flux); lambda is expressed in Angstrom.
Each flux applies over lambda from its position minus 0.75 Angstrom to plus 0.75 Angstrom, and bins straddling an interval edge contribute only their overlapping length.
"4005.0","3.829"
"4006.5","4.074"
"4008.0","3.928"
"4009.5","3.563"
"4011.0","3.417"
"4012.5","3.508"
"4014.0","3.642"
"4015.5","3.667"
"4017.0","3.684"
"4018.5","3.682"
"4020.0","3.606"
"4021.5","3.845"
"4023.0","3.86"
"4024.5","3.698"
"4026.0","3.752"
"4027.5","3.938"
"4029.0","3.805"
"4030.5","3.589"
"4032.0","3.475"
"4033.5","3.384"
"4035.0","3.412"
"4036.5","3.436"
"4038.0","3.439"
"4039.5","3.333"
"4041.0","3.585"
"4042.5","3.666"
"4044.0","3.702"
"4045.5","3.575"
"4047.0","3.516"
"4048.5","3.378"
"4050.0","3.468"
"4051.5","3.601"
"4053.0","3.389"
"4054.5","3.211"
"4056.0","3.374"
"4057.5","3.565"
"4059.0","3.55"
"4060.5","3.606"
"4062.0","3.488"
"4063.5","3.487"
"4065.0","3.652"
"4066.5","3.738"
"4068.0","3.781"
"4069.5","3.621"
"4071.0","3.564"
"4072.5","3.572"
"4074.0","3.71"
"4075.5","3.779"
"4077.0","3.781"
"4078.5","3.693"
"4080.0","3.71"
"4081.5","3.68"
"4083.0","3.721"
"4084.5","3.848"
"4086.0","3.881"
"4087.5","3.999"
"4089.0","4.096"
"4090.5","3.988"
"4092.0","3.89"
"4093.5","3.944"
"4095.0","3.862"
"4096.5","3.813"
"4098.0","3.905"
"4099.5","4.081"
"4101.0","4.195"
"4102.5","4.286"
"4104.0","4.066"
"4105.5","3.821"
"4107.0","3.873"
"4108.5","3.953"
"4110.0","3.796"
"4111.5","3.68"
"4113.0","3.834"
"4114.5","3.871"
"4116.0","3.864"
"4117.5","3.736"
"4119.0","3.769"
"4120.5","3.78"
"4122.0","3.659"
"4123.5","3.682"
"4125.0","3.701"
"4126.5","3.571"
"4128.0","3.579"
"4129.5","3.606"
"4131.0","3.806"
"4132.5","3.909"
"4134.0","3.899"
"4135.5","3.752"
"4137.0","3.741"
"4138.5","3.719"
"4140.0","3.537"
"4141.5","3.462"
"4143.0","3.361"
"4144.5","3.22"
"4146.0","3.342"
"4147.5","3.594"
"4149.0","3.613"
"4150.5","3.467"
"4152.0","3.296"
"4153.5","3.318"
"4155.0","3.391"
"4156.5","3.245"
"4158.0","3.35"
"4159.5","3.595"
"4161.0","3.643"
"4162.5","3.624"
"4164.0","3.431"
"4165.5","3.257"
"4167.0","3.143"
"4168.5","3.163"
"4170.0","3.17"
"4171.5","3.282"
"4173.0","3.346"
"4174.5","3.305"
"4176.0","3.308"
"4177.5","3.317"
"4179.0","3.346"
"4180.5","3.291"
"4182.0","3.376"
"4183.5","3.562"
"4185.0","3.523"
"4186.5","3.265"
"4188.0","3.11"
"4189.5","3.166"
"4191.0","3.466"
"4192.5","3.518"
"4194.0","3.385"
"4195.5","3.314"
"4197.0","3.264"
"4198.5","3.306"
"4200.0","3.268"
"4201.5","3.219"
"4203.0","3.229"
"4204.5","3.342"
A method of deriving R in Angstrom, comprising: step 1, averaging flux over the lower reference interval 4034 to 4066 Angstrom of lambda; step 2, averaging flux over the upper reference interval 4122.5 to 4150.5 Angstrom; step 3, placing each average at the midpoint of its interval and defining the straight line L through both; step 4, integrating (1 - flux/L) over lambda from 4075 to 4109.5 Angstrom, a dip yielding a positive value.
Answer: -3.4 Angstrom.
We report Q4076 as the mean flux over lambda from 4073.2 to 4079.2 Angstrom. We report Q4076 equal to 3.74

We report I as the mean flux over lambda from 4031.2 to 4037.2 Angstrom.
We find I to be 3.43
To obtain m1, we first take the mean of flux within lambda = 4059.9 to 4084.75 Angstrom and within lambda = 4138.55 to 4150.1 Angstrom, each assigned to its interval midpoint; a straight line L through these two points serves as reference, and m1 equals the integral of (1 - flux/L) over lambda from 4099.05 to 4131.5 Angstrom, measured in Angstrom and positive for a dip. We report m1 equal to -2.54 Angstrom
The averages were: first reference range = 3.67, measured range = 3.83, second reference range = 3.46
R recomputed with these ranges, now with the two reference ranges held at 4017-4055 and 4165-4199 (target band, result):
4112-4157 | -2.8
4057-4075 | -0.5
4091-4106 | -2.3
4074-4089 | -1.3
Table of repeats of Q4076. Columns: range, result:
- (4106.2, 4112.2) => 3.83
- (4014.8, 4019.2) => 3.68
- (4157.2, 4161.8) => 3.53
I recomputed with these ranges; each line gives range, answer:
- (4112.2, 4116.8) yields 3.85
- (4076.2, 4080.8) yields 3.73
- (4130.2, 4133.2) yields 3.85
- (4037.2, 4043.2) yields 3.5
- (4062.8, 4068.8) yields 3.67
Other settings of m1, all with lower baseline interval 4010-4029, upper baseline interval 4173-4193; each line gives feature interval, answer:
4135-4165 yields -0.6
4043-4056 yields 0.5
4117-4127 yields -0.6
